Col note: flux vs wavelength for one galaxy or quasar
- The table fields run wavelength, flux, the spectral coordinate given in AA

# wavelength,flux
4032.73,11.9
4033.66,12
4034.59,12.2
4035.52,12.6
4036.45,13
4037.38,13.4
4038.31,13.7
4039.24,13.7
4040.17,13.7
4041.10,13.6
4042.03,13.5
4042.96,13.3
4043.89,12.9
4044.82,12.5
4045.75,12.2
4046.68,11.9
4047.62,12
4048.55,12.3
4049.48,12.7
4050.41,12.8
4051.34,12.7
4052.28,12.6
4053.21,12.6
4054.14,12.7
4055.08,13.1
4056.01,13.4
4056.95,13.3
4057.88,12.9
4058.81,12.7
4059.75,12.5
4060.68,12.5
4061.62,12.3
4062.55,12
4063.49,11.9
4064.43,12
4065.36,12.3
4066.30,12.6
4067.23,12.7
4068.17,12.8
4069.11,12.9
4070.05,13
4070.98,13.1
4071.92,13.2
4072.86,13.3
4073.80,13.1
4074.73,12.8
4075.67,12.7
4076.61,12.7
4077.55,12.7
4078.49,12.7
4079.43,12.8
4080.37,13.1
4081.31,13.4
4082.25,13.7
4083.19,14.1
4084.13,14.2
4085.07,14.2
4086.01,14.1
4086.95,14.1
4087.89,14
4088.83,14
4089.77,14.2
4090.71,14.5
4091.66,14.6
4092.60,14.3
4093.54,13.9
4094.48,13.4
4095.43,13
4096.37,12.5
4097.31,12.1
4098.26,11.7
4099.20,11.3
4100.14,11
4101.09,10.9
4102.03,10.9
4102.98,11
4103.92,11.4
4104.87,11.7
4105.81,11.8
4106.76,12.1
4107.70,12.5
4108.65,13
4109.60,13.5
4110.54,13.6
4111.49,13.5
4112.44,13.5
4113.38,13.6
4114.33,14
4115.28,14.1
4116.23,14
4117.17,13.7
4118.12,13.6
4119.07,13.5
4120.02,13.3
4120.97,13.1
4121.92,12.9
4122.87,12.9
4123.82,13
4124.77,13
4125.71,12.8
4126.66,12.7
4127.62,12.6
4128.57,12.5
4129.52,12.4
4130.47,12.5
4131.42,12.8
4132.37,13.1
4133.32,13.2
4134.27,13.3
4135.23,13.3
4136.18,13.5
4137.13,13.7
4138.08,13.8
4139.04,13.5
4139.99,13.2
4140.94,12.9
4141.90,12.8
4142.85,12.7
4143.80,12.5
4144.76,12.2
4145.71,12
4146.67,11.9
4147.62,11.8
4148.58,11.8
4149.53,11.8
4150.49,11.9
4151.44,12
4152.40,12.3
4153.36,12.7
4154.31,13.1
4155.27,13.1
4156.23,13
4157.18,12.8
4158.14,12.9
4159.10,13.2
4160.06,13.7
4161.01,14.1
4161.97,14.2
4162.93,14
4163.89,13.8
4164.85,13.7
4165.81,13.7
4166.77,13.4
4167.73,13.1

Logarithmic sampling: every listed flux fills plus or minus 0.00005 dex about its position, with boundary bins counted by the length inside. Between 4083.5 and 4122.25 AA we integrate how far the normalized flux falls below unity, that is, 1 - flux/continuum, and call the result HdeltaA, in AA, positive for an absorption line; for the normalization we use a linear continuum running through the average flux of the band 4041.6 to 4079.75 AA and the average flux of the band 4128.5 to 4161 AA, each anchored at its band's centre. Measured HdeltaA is -1.04 AA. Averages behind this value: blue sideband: 12.7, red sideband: 12.8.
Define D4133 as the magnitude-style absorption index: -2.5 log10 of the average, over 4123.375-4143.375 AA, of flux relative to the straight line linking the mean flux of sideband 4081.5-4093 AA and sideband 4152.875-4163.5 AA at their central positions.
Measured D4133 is 0.05 mag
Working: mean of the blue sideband 14.2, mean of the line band 13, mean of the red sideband 13.3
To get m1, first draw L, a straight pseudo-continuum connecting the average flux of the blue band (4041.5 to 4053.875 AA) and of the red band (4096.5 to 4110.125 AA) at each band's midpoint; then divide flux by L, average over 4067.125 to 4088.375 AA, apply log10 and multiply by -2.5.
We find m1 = -0.094 mag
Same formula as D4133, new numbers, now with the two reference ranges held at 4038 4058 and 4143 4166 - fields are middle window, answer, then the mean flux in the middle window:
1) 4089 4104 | 0.02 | 12.6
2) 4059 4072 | 0.03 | 12.5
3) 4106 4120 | -0.04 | 13.4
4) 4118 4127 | -0.02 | 13.1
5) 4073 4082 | 0.00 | 12.9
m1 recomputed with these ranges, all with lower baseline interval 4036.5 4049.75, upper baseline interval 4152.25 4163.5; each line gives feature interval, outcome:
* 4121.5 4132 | 0.04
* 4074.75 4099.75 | -0.02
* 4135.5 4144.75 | 0.01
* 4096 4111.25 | 0.10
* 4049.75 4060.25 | 0.01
